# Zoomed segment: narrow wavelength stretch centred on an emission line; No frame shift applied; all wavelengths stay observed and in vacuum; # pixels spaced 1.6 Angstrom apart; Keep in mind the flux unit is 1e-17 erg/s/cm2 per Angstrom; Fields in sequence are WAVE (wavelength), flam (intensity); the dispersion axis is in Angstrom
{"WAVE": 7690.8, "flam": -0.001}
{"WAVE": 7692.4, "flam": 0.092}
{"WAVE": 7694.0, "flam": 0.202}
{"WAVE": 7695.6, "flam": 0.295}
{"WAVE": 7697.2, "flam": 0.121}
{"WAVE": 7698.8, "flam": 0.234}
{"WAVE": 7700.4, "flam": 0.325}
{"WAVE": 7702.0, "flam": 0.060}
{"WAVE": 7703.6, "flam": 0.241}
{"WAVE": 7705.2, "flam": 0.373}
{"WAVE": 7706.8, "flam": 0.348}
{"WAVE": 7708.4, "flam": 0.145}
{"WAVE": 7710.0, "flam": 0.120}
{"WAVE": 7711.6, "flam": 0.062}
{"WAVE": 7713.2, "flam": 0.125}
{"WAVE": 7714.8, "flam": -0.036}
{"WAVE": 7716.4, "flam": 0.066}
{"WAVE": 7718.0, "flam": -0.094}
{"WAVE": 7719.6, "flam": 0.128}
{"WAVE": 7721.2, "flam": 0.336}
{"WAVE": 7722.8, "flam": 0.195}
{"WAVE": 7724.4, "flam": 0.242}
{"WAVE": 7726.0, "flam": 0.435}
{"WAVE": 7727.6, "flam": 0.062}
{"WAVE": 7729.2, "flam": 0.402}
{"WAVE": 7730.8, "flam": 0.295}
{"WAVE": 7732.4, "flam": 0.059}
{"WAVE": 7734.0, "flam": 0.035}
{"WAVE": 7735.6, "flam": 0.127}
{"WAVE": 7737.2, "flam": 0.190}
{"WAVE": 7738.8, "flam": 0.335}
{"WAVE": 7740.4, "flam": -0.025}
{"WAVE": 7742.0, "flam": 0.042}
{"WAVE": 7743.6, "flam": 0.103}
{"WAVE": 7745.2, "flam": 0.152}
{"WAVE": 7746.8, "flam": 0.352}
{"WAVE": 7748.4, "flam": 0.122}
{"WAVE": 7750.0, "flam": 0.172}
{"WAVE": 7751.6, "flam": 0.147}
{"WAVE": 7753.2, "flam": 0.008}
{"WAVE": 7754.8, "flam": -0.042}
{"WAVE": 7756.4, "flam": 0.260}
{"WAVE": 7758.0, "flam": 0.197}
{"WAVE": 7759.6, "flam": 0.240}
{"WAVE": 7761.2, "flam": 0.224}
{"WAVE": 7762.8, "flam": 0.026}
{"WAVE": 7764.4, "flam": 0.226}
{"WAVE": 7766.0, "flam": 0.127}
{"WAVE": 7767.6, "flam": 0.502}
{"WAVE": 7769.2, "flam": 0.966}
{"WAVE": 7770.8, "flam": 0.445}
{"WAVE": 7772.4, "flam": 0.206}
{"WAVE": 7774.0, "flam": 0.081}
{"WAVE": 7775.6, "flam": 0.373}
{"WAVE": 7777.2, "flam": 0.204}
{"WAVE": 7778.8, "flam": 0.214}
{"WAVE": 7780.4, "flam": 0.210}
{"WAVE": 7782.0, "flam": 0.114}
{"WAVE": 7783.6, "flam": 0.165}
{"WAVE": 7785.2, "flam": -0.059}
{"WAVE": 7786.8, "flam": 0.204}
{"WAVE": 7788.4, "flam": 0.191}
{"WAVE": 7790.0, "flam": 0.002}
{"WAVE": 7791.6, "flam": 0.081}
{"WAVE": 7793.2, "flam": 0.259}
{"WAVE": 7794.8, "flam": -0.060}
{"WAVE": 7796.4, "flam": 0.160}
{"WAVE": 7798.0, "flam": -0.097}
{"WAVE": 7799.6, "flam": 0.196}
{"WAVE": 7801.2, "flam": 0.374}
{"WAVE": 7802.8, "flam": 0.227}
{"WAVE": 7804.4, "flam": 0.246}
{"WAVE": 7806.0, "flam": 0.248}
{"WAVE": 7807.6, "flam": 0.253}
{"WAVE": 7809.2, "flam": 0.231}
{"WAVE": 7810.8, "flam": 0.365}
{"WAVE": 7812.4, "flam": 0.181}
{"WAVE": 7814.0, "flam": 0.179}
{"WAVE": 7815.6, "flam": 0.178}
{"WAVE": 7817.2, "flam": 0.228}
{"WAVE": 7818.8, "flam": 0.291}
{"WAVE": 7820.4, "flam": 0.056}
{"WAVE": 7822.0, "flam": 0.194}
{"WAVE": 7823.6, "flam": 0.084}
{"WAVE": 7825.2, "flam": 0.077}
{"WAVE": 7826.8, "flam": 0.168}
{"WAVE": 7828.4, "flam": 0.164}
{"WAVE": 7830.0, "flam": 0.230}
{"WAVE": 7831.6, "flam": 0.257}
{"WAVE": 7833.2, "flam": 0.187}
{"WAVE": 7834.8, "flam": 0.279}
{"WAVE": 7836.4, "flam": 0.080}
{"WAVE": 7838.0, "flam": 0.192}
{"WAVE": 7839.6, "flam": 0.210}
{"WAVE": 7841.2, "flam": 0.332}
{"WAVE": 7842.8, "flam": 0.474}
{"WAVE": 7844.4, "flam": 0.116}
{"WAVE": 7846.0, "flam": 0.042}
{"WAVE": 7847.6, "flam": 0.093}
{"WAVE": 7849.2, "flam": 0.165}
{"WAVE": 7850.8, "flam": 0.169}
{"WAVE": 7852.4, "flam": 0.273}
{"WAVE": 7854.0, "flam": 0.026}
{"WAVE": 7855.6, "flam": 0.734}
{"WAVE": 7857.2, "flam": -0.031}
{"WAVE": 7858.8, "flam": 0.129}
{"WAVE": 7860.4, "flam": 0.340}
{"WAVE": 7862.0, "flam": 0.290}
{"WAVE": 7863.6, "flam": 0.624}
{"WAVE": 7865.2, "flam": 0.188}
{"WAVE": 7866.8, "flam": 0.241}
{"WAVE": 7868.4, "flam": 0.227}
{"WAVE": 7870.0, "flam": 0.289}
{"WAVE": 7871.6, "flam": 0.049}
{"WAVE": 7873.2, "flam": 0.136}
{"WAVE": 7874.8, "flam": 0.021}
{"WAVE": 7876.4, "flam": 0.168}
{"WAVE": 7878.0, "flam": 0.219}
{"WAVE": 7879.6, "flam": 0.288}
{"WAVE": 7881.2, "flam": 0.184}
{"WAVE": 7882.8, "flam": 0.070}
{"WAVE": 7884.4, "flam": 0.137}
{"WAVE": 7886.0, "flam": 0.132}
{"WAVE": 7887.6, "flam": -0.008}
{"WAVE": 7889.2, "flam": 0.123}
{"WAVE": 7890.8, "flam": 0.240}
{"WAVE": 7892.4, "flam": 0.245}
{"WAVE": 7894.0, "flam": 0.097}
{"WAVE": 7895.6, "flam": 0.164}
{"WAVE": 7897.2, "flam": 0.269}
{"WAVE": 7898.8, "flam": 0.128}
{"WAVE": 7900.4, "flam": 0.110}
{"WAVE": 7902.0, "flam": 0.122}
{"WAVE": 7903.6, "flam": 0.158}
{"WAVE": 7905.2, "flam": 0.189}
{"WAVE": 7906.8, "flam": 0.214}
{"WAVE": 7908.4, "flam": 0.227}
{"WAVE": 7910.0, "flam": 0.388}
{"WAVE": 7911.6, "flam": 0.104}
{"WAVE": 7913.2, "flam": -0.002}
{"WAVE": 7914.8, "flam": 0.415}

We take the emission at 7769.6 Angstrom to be H-gamma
